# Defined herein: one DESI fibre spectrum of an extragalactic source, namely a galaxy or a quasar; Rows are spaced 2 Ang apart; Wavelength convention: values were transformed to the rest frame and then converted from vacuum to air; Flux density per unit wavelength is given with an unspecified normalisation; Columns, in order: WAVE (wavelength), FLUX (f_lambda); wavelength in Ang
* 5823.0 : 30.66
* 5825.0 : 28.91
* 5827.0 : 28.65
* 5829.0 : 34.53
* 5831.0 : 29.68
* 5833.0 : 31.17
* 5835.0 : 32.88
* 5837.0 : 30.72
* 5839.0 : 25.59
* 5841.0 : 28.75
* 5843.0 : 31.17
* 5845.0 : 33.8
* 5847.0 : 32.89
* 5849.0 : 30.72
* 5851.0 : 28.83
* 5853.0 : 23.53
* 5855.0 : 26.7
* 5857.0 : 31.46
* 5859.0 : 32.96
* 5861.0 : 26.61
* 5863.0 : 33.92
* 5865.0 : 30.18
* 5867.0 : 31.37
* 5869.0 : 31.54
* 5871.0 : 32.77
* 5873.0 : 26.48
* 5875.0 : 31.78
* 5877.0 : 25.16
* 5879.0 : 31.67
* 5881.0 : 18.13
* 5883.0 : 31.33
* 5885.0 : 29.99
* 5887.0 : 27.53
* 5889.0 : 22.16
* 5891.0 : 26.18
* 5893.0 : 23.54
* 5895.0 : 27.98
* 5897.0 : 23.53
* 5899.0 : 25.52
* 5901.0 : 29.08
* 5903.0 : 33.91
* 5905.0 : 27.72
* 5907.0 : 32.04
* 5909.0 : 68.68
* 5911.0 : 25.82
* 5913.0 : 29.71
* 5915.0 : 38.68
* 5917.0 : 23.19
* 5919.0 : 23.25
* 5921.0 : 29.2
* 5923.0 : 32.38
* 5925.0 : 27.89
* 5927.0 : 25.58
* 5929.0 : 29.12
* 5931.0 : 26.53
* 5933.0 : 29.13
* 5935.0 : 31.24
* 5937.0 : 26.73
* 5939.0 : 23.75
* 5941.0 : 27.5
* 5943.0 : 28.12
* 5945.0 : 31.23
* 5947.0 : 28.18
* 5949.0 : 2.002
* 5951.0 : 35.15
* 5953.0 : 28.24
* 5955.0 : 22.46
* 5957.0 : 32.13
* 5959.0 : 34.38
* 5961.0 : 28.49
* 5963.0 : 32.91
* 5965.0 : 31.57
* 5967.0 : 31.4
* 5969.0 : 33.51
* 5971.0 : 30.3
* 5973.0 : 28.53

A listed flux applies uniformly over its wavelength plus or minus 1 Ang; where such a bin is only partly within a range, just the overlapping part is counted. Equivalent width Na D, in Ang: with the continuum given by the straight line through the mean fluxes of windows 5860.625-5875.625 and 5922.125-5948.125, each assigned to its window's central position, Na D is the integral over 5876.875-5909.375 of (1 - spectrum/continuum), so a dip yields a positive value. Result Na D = 0.7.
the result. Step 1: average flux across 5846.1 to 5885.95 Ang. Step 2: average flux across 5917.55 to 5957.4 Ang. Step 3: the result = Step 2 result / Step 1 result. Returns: 0.91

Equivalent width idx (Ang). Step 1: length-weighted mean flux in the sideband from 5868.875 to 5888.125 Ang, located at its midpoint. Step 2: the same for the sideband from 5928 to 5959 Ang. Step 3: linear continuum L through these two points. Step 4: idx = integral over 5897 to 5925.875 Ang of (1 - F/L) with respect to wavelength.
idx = -4.09 Ang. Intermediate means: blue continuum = 28.5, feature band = 31.7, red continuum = 27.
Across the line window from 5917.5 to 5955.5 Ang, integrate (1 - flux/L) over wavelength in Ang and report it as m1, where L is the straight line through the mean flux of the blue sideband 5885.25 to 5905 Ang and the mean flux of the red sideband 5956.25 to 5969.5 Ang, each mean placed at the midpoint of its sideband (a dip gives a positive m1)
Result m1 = 4.0 Ang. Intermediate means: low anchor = 26.8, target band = 26.7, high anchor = 32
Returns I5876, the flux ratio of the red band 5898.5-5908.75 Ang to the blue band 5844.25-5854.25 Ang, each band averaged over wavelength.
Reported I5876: 1.10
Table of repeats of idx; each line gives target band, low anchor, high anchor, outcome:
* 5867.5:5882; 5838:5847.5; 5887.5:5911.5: 1.0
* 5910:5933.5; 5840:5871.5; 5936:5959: -0.8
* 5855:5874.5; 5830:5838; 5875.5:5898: -1.6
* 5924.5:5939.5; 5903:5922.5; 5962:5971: 2.4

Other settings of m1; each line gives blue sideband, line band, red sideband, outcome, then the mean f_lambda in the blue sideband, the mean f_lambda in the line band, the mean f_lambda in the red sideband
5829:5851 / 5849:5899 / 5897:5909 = 5.55 Ang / 30.8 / 28.1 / 32.4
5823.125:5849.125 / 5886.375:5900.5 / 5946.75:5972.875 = 2.10 Ang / 30.7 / 25.3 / 28.5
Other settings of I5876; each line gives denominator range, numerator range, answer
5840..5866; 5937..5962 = 0.89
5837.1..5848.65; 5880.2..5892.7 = 0.85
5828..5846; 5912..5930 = 0.93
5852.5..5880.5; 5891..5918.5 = 1.05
